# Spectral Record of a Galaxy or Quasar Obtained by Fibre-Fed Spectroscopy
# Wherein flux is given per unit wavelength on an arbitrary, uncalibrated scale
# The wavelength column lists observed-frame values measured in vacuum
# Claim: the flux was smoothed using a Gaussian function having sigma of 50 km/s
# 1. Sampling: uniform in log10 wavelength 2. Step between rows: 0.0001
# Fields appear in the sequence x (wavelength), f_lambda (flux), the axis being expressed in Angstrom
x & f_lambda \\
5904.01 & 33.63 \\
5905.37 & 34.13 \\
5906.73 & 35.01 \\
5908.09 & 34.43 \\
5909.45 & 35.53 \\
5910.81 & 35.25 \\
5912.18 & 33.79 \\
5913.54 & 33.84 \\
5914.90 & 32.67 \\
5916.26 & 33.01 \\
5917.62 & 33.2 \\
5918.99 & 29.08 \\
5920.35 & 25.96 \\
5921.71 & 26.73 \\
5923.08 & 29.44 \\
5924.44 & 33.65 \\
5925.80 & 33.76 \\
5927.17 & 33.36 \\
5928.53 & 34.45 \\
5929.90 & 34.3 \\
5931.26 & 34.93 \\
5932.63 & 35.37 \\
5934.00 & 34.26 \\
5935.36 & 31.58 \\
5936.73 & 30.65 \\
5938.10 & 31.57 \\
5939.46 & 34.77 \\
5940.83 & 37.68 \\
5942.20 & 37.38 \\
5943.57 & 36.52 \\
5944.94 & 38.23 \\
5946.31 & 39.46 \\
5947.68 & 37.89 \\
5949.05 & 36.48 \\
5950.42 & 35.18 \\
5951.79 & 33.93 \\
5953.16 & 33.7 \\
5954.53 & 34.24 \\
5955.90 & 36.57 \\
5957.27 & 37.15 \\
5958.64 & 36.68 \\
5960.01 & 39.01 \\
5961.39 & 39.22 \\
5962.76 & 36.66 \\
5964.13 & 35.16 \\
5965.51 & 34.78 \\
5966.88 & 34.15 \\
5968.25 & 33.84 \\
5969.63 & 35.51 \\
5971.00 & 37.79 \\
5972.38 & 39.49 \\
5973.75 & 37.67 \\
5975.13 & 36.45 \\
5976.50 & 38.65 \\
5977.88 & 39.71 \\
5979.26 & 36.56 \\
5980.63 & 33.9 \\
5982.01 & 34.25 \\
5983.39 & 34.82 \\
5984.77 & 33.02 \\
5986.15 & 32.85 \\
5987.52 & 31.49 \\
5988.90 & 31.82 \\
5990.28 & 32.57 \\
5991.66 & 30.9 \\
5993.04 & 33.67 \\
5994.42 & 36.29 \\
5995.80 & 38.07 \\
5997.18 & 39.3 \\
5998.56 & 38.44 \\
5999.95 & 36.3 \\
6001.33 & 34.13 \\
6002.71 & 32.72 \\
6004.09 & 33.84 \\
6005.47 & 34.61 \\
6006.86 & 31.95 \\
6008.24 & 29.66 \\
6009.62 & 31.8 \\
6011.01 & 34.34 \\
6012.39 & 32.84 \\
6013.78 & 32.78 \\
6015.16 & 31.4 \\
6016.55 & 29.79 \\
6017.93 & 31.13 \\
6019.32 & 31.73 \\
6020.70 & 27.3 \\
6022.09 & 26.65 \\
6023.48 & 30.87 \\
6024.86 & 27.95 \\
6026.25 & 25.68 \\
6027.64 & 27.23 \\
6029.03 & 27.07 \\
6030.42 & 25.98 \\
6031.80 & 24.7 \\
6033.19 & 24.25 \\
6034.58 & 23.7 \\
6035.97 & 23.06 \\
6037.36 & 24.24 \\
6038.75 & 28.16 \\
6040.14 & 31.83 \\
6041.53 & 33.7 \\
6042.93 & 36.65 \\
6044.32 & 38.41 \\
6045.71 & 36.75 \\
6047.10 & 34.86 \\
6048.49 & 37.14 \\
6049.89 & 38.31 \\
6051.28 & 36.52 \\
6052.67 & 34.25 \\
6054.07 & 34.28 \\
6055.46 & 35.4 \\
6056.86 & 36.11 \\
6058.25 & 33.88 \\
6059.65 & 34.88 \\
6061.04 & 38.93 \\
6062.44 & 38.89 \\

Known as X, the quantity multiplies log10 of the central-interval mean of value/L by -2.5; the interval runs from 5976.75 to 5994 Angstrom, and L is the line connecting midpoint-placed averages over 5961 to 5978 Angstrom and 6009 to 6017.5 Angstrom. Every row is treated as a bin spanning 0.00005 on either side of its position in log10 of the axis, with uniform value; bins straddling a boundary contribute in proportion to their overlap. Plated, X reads 0.035 mag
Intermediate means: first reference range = 36.7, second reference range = 32.1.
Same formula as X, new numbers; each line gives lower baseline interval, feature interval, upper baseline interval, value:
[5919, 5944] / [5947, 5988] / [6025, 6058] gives -0.11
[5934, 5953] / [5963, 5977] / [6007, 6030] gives -0.09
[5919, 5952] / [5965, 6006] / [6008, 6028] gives -0.12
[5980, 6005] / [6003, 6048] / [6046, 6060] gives 0.16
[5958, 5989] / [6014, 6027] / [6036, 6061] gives 0.19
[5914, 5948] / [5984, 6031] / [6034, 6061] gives 0.05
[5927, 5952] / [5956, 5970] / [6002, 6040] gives -0.09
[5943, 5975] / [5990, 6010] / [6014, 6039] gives -0.11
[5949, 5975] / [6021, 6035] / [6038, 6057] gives 0.31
